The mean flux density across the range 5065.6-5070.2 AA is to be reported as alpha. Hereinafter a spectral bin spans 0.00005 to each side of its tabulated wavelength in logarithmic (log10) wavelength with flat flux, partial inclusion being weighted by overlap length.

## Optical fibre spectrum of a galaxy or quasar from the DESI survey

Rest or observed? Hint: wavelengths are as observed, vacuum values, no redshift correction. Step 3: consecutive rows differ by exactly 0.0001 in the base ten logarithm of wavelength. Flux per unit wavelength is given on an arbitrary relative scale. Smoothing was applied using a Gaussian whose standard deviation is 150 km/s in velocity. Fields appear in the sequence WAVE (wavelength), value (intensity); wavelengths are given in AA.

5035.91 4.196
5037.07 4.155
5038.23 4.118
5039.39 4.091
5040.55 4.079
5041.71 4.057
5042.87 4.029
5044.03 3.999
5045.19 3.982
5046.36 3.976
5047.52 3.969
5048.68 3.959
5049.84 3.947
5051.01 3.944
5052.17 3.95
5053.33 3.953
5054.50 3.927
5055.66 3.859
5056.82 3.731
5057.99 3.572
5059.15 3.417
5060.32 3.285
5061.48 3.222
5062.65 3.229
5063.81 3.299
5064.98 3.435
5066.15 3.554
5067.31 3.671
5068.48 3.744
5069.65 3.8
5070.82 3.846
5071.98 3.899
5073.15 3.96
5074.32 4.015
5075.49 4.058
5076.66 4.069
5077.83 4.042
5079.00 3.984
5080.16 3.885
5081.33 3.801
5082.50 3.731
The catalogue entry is 3.69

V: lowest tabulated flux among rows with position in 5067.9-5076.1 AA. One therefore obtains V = 3.744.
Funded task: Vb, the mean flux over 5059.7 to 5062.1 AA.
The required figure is 3.25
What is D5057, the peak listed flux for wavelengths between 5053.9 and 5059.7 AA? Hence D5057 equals 3.927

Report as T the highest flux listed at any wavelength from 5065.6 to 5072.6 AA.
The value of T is 3.899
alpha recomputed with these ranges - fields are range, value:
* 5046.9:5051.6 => 3.96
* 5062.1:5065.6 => 3.32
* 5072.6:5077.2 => 4.02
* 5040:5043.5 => 4.06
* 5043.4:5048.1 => 3.98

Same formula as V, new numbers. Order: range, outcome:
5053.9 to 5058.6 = 3.572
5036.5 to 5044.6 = 3.999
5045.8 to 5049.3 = 3.959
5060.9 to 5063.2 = 3.222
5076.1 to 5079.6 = 3.984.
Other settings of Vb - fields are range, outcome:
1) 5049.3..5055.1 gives 3.94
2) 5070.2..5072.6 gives 3.88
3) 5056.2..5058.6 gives 3.66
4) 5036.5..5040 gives 4.12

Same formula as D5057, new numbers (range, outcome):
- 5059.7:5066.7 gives 3.554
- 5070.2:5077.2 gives 4.069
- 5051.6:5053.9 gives 3.953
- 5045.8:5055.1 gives 3.976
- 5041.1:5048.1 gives 4.057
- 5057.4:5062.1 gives 3.572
